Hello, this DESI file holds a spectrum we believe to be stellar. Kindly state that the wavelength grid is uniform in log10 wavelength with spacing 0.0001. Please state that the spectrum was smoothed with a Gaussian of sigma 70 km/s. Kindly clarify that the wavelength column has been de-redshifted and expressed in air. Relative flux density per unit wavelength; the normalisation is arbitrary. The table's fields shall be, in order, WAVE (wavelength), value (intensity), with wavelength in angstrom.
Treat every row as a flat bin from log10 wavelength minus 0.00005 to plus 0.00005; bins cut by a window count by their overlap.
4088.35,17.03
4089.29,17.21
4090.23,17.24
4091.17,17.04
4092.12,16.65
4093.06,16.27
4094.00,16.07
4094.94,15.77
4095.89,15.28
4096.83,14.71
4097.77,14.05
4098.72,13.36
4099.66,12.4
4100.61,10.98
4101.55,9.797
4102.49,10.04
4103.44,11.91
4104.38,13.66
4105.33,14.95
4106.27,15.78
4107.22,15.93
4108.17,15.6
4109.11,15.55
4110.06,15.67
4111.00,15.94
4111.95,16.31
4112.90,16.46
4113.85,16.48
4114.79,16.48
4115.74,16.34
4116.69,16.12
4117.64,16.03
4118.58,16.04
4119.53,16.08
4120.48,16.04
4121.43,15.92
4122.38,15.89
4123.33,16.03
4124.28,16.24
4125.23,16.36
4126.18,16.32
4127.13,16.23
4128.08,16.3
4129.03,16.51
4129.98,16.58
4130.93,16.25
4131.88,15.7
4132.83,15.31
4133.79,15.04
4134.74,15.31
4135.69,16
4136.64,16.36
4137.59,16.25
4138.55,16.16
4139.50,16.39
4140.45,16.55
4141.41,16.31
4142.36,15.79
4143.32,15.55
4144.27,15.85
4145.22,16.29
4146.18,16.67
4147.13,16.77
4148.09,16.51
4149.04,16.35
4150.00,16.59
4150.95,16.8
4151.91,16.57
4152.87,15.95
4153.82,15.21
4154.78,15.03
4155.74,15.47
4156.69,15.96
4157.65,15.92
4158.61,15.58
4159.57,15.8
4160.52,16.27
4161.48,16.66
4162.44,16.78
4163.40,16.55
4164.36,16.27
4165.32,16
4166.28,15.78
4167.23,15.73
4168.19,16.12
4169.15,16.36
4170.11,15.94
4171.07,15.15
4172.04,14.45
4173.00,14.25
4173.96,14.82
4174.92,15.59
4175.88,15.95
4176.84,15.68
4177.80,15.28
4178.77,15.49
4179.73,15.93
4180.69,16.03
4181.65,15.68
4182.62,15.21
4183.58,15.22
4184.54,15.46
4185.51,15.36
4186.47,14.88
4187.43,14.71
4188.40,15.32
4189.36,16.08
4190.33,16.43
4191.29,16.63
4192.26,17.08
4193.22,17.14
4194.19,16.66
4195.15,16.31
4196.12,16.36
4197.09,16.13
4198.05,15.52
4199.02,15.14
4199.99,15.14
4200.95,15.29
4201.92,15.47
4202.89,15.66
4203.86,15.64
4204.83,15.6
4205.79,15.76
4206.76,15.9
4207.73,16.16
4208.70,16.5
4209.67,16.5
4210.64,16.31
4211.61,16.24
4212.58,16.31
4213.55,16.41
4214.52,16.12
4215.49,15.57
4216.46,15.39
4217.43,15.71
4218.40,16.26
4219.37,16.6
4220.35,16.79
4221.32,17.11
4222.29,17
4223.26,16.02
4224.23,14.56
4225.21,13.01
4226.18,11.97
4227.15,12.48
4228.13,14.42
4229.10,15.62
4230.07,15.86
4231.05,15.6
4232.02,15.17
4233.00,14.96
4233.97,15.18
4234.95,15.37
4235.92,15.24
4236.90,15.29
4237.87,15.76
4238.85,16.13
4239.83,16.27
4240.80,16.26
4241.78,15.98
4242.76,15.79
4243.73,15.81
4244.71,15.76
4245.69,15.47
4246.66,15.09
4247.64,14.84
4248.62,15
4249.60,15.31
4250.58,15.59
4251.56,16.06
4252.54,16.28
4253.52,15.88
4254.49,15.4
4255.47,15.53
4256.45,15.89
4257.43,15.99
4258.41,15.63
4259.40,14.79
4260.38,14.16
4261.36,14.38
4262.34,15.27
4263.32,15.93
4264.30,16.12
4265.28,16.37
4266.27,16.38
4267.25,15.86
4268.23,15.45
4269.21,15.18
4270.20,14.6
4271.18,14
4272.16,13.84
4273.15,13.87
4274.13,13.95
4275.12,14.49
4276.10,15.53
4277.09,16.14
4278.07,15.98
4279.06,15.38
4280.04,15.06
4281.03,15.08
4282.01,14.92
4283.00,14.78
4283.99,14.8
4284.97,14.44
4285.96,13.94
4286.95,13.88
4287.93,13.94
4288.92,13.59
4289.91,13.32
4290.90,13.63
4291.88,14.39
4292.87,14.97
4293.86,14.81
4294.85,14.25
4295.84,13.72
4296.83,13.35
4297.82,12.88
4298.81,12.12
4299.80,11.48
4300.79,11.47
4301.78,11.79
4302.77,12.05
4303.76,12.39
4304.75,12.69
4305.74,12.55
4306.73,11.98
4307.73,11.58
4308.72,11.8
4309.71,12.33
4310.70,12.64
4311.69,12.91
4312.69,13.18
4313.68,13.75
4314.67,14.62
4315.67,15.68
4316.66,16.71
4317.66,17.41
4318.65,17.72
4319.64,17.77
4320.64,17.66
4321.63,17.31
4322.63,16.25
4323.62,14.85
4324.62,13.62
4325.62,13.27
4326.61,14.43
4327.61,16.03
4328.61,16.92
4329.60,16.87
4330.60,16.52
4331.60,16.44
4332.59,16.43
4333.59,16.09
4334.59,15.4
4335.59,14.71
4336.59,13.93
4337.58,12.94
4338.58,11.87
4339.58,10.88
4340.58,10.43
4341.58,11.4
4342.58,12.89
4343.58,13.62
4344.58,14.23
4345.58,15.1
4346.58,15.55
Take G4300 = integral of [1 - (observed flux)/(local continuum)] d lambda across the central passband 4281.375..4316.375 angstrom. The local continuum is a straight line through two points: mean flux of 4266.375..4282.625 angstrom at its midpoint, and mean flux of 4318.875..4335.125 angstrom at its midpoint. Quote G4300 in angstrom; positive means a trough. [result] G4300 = 4.8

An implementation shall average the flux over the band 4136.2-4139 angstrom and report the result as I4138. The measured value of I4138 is 16.2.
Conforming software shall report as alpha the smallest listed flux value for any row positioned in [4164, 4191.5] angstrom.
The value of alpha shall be 14.25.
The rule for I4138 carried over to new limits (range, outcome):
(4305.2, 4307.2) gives 12.3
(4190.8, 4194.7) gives 16.9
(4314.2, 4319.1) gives 16.4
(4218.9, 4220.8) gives 16.6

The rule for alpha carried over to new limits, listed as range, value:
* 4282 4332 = 11.47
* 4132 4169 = 15.03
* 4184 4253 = 11.97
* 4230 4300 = 11.48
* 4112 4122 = 15.92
